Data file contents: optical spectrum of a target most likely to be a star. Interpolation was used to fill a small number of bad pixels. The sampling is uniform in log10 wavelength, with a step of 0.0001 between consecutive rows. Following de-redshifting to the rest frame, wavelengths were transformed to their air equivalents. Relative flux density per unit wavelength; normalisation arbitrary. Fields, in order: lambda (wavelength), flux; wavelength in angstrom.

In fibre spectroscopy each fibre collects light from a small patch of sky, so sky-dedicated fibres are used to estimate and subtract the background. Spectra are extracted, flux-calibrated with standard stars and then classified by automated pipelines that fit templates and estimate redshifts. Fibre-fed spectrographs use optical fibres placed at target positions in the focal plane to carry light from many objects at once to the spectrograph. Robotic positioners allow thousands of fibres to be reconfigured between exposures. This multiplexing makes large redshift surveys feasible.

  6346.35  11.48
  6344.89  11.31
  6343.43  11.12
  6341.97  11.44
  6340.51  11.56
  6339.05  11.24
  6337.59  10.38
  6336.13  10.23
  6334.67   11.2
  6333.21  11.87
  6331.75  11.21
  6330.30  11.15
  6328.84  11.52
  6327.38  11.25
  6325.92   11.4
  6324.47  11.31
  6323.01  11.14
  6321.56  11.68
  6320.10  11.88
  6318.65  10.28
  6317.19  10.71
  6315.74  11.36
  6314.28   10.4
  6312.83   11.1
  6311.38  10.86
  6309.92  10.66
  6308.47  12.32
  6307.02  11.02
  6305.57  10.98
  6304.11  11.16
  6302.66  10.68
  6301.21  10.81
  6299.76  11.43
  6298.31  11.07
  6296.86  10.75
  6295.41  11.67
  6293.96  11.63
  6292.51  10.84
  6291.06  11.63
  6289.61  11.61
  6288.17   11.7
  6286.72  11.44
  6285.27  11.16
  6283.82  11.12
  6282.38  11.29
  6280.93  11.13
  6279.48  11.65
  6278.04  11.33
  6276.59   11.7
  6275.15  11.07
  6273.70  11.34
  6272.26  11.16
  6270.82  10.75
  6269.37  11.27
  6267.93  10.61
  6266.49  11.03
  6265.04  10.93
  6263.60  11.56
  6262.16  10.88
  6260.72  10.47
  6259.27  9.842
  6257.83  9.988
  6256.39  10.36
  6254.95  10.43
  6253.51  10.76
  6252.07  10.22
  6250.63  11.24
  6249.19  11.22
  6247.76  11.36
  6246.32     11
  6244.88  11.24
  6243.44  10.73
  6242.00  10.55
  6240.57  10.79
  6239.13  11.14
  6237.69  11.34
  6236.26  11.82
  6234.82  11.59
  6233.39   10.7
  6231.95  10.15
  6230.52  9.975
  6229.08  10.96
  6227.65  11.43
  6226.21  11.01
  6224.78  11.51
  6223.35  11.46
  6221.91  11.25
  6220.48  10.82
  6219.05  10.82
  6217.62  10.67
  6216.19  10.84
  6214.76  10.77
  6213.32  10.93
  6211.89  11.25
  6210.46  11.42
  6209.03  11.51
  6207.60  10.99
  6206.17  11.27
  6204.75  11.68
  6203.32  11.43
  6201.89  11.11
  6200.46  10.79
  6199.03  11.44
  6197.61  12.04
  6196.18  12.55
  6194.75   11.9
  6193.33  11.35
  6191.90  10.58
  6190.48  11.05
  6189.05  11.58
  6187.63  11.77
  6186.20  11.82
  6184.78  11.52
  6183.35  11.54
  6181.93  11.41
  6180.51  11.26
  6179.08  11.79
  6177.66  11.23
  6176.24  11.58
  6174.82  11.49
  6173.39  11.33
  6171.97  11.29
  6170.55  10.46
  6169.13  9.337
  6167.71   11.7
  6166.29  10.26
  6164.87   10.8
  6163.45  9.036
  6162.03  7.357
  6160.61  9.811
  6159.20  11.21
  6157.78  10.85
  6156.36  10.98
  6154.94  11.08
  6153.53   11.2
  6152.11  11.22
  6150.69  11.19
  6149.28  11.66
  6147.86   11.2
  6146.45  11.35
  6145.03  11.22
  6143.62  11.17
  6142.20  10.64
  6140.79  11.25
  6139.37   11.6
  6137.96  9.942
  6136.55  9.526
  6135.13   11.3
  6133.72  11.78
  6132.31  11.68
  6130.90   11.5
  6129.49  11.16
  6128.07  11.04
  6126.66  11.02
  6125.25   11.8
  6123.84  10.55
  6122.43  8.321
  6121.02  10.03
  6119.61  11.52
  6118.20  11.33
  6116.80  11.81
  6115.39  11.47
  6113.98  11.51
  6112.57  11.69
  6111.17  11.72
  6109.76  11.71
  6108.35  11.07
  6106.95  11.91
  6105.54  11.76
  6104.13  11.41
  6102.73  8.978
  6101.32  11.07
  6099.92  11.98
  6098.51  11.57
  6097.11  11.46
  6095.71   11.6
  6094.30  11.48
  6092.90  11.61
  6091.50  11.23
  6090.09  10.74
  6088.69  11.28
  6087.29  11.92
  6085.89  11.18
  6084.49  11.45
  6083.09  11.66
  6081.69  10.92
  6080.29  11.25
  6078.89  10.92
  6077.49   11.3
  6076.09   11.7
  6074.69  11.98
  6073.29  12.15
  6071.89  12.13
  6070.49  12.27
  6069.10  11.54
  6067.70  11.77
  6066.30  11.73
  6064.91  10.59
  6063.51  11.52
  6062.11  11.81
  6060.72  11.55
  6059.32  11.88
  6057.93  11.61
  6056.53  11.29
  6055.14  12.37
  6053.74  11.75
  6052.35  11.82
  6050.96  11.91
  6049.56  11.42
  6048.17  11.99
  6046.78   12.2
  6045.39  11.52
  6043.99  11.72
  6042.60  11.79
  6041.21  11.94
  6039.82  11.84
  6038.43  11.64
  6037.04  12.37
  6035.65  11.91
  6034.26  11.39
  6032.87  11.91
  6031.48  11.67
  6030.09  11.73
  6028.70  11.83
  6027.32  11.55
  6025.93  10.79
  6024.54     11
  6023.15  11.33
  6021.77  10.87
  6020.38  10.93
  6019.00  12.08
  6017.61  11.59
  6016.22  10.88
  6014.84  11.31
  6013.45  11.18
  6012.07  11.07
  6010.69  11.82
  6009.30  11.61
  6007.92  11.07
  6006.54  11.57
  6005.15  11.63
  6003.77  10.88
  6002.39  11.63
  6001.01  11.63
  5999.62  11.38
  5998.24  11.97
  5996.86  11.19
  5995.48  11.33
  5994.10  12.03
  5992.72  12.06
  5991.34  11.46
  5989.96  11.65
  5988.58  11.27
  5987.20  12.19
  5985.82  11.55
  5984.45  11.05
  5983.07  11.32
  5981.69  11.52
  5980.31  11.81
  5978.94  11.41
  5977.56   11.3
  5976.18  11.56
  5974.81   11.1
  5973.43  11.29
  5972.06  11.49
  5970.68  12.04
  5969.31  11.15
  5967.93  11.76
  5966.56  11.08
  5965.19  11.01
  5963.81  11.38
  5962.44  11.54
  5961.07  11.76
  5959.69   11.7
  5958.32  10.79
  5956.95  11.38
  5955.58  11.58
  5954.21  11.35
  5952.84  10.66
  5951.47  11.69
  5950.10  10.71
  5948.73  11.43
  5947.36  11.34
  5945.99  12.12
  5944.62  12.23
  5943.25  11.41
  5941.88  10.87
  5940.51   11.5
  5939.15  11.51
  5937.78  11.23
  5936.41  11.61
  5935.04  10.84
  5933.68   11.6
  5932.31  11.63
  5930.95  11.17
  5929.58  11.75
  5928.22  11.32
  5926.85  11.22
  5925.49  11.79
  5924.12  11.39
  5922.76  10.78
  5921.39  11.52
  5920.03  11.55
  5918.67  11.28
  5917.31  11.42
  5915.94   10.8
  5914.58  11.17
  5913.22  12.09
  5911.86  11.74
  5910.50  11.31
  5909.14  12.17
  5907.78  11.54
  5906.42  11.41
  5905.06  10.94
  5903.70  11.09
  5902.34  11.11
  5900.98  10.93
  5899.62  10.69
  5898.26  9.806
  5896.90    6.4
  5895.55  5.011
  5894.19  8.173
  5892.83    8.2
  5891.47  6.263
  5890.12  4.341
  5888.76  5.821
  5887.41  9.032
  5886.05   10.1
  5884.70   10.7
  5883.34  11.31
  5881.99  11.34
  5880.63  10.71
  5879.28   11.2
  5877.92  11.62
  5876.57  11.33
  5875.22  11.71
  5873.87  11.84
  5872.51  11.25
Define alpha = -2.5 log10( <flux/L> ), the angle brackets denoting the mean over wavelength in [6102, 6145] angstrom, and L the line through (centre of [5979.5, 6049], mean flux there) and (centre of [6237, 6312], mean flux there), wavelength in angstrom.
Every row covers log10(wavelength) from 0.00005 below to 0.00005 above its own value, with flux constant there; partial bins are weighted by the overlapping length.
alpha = 0.026 mag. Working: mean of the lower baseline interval 11.6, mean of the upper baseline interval 11.1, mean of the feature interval 11.1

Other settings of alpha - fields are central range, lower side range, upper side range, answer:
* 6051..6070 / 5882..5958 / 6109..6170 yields -0.08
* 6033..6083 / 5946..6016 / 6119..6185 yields -0.05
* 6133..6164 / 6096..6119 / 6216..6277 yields 0.05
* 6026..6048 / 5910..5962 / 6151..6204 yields -0.05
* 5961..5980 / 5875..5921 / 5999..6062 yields -0.05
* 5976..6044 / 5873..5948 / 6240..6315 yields -0.08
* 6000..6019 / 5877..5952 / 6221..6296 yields -0.06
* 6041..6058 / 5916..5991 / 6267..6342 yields -0.04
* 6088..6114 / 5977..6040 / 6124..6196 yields -0.01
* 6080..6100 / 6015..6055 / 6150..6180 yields -0.02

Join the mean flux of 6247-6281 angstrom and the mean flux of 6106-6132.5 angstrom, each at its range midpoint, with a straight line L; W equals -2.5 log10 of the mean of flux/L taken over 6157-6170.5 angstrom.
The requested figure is 0.11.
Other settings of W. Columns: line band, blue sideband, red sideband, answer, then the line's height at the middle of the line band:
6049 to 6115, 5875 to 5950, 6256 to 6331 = -0.06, 10.8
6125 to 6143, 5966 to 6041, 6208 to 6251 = 0.02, 11.2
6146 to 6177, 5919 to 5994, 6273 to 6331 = 0.06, 11.3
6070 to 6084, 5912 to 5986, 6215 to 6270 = -0.04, 11.2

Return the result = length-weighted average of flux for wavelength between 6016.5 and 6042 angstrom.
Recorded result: 11.6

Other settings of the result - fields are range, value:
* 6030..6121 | 11.6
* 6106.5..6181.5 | 11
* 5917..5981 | 11.4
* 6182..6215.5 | 11.4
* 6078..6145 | 11.2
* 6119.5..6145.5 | 10.9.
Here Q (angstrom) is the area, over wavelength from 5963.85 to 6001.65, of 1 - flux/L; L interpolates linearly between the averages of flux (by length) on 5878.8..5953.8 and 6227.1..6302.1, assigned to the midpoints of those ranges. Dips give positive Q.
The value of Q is -2.9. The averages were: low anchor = 10.6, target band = 11.5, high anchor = 11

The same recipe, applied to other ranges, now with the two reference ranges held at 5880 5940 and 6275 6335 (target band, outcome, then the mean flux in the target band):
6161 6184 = 0.50 angstrom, 10.7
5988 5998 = -0.95 angstrom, 11.6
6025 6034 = -0.75 angstrom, 11.6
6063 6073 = -0.86 angstrom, 11.7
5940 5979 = -3.28 angstrom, 11.4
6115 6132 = -0.17 angstrom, 11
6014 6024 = -0.60 angstrom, 11.3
